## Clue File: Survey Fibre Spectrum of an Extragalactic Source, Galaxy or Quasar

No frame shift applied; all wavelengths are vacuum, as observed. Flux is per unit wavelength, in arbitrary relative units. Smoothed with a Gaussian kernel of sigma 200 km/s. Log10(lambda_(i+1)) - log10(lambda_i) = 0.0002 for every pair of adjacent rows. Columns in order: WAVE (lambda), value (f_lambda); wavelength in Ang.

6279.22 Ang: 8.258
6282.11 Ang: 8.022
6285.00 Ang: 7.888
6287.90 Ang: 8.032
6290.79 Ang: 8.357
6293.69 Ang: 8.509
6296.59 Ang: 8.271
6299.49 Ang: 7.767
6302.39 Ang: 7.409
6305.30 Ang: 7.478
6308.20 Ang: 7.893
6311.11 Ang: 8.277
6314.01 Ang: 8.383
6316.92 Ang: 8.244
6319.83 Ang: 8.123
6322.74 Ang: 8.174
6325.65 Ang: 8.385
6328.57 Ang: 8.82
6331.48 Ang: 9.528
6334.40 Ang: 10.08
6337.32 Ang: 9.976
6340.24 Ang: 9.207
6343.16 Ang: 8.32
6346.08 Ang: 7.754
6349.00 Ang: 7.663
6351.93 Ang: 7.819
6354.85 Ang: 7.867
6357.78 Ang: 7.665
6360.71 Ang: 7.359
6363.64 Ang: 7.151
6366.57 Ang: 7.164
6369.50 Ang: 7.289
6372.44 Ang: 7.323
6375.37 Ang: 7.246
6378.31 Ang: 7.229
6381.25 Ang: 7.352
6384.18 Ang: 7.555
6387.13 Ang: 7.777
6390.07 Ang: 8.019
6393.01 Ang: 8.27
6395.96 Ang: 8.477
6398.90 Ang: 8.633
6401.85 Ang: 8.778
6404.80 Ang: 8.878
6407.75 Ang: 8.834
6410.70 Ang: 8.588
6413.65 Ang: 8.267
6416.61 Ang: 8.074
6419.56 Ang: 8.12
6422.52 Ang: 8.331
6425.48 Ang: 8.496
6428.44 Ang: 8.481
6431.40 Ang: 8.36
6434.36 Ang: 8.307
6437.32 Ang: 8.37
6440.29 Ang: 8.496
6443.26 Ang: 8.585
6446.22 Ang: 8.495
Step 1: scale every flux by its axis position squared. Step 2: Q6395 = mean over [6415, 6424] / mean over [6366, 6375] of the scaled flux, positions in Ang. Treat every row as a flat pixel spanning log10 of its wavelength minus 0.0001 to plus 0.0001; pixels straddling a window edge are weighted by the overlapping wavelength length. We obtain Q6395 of 1.1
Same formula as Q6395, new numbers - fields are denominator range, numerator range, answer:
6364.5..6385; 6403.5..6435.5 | 1.17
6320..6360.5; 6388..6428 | 1.01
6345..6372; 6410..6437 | 1.13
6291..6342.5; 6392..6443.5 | 1.03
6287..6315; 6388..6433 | 1.09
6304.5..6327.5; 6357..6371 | 0.91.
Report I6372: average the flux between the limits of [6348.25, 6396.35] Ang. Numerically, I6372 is 7.58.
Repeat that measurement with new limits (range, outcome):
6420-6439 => 8.38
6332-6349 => 8.97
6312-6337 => 8.77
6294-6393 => 8.03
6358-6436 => 8.01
